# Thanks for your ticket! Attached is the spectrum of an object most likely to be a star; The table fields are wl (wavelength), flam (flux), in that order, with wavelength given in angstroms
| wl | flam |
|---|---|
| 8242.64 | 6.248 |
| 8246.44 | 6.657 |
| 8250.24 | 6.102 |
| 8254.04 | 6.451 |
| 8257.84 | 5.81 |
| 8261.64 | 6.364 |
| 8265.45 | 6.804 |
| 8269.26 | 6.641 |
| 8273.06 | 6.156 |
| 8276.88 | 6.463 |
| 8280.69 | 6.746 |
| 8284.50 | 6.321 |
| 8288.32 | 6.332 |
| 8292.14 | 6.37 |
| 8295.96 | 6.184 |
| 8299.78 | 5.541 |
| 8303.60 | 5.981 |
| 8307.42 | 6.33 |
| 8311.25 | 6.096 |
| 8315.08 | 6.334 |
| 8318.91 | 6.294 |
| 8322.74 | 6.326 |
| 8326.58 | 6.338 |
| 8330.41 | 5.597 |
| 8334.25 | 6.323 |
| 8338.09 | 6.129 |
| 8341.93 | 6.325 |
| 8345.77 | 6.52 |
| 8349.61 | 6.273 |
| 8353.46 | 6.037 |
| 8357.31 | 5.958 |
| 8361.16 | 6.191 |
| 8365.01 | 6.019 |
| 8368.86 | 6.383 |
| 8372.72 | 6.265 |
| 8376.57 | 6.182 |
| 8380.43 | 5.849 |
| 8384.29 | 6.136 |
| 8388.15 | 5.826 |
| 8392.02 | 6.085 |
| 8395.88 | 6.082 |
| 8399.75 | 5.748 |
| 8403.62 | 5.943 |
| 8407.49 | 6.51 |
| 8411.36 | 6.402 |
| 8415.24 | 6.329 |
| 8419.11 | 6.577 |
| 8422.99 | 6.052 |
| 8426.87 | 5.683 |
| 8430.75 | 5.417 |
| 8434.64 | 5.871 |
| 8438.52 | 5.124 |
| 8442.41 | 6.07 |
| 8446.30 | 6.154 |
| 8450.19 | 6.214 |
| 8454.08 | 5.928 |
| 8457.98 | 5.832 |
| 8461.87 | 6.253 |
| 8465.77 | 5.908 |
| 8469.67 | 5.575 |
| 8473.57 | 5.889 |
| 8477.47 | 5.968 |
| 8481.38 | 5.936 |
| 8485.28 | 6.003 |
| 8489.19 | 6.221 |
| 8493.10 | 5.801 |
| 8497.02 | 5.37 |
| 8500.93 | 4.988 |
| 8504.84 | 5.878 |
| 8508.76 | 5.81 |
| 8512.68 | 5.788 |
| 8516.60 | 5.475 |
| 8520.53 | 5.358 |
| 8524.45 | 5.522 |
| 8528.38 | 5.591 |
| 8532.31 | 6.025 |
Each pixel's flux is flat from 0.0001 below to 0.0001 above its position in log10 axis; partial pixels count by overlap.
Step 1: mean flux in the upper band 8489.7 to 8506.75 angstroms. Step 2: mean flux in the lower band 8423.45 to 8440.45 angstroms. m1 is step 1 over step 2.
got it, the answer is 1.0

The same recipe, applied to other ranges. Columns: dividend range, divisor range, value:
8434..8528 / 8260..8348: 0.92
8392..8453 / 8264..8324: 0.95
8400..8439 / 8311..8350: 0.96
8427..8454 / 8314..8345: 0.93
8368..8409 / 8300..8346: 0.98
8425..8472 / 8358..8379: 0.94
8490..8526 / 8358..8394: 0.91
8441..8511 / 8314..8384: 0.95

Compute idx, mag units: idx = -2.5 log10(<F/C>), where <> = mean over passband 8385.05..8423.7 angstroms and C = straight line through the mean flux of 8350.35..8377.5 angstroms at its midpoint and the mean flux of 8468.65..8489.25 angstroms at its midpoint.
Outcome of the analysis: -0.016 mag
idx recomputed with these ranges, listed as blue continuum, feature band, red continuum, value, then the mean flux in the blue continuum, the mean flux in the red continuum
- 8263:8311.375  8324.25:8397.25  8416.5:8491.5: 0.002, 6.31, 5.93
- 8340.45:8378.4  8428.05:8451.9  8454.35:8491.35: 0.042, 6.22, 5.95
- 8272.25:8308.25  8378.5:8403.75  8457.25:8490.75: 0.024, 6.24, 5.96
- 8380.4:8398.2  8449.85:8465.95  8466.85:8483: -0.027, 6.01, 5.84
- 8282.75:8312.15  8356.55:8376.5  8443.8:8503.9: -0.025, 6.14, 5.87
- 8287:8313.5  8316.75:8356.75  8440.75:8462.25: -0.018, 6.12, 6.06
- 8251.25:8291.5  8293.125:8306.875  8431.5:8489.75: 0.061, 6.4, 5.91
